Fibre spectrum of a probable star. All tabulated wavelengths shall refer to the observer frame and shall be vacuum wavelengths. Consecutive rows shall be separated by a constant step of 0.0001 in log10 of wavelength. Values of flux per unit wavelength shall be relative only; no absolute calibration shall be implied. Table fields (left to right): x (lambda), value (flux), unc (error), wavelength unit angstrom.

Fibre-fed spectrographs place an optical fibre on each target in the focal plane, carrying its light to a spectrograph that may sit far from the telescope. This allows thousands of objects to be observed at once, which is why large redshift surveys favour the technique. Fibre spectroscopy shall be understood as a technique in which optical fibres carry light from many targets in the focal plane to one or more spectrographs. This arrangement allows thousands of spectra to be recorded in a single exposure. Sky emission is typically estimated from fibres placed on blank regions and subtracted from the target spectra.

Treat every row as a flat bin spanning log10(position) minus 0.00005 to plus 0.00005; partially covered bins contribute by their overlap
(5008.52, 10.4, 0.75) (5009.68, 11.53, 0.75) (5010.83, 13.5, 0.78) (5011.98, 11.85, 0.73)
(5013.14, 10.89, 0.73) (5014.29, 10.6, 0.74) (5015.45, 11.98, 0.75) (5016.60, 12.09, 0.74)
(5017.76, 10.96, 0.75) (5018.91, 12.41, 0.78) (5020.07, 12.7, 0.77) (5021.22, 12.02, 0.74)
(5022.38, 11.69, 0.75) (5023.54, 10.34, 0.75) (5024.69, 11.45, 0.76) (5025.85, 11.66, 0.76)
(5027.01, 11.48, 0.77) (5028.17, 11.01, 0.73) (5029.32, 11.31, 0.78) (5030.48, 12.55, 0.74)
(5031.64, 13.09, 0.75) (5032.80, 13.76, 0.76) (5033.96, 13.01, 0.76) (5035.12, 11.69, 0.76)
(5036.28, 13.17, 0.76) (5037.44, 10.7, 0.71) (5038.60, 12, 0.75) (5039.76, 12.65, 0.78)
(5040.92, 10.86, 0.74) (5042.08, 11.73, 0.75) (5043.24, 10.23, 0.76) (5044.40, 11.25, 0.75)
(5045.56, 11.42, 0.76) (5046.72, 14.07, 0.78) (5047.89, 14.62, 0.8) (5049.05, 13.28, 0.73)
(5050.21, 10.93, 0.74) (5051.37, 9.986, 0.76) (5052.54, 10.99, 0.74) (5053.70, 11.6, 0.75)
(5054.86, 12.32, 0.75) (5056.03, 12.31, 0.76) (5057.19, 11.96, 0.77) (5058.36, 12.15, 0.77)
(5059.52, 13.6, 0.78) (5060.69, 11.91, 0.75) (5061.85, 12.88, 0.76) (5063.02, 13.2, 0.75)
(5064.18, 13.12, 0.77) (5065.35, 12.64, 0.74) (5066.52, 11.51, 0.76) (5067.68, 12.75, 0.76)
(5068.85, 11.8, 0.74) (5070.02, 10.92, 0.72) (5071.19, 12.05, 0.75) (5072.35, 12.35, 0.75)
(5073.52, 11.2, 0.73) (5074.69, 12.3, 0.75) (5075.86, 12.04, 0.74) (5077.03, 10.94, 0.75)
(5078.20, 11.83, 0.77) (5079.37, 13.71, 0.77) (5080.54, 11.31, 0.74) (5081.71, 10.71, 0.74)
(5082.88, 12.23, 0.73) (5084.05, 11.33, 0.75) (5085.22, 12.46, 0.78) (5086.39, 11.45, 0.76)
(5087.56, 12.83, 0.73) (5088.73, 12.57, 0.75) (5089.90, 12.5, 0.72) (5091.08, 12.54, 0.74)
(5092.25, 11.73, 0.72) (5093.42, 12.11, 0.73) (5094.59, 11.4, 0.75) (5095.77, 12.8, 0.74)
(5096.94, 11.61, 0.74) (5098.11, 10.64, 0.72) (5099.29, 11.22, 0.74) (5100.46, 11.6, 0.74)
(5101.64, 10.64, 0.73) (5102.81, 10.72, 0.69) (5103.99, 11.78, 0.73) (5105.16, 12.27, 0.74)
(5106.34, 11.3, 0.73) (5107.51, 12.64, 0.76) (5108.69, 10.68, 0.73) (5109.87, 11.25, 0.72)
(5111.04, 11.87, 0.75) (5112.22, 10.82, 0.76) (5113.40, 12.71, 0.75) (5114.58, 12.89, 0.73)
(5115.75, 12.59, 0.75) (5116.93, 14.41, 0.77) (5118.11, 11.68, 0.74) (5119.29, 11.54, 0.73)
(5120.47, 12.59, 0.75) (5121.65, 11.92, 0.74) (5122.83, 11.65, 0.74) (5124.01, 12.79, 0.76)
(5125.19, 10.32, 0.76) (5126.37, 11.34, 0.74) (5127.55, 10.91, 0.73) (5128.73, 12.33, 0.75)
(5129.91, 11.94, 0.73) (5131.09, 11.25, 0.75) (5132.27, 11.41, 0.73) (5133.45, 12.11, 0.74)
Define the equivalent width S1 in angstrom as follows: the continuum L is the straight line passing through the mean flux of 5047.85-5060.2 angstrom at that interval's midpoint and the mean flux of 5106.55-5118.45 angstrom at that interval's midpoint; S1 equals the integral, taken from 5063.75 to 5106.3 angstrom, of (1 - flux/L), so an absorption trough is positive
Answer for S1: 0.8 angstrom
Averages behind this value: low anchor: 12.1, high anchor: 12.1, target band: 11.9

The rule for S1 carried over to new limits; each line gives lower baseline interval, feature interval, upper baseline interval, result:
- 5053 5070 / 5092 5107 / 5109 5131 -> 0.7 angstrom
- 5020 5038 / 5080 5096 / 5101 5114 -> -0.5 angstrom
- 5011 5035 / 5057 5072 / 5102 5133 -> -0.6 angstrom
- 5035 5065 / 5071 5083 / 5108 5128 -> 0.2 angstrom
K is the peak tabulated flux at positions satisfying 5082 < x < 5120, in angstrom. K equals 14.41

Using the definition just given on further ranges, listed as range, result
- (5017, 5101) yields 14.62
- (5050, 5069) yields 13.6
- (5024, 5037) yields 13.76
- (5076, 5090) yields 13.71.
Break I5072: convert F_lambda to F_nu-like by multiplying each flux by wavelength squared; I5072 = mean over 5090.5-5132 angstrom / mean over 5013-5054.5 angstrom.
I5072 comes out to 1.02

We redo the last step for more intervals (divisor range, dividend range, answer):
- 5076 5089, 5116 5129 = 1.02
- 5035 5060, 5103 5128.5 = 1.02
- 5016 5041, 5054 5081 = 1.04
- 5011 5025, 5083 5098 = 1.07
